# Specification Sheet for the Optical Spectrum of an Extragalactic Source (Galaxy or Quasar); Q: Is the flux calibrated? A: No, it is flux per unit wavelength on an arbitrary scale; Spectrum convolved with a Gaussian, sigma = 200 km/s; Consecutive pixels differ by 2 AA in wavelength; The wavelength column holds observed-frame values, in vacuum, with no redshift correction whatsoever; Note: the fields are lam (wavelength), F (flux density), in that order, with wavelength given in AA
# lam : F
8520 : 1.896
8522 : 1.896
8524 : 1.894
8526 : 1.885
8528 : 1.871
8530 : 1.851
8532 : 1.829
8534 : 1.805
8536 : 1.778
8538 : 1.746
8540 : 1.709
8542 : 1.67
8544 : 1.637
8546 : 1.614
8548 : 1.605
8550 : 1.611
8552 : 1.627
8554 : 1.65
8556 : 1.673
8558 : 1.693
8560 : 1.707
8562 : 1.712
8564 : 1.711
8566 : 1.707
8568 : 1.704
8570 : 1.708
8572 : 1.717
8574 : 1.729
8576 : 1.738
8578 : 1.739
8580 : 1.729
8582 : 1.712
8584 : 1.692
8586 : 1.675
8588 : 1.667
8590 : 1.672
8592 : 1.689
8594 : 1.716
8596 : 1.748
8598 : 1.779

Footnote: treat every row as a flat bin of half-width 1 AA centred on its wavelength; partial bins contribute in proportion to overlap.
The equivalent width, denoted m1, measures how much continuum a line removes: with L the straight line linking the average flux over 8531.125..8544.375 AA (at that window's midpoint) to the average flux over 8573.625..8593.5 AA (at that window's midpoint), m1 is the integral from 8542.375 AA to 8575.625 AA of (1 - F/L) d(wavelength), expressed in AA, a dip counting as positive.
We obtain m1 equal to 0.9 AA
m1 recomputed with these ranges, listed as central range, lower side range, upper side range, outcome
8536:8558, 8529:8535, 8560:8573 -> 1.4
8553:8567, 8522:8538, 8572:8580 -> 0.6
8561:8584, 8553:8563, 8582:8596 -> -0.4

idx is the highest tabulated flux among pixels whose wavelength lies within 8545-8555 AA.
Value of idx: 1.65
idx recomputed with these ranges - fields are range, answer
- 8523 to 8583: 1.894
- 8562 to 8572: 1.717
